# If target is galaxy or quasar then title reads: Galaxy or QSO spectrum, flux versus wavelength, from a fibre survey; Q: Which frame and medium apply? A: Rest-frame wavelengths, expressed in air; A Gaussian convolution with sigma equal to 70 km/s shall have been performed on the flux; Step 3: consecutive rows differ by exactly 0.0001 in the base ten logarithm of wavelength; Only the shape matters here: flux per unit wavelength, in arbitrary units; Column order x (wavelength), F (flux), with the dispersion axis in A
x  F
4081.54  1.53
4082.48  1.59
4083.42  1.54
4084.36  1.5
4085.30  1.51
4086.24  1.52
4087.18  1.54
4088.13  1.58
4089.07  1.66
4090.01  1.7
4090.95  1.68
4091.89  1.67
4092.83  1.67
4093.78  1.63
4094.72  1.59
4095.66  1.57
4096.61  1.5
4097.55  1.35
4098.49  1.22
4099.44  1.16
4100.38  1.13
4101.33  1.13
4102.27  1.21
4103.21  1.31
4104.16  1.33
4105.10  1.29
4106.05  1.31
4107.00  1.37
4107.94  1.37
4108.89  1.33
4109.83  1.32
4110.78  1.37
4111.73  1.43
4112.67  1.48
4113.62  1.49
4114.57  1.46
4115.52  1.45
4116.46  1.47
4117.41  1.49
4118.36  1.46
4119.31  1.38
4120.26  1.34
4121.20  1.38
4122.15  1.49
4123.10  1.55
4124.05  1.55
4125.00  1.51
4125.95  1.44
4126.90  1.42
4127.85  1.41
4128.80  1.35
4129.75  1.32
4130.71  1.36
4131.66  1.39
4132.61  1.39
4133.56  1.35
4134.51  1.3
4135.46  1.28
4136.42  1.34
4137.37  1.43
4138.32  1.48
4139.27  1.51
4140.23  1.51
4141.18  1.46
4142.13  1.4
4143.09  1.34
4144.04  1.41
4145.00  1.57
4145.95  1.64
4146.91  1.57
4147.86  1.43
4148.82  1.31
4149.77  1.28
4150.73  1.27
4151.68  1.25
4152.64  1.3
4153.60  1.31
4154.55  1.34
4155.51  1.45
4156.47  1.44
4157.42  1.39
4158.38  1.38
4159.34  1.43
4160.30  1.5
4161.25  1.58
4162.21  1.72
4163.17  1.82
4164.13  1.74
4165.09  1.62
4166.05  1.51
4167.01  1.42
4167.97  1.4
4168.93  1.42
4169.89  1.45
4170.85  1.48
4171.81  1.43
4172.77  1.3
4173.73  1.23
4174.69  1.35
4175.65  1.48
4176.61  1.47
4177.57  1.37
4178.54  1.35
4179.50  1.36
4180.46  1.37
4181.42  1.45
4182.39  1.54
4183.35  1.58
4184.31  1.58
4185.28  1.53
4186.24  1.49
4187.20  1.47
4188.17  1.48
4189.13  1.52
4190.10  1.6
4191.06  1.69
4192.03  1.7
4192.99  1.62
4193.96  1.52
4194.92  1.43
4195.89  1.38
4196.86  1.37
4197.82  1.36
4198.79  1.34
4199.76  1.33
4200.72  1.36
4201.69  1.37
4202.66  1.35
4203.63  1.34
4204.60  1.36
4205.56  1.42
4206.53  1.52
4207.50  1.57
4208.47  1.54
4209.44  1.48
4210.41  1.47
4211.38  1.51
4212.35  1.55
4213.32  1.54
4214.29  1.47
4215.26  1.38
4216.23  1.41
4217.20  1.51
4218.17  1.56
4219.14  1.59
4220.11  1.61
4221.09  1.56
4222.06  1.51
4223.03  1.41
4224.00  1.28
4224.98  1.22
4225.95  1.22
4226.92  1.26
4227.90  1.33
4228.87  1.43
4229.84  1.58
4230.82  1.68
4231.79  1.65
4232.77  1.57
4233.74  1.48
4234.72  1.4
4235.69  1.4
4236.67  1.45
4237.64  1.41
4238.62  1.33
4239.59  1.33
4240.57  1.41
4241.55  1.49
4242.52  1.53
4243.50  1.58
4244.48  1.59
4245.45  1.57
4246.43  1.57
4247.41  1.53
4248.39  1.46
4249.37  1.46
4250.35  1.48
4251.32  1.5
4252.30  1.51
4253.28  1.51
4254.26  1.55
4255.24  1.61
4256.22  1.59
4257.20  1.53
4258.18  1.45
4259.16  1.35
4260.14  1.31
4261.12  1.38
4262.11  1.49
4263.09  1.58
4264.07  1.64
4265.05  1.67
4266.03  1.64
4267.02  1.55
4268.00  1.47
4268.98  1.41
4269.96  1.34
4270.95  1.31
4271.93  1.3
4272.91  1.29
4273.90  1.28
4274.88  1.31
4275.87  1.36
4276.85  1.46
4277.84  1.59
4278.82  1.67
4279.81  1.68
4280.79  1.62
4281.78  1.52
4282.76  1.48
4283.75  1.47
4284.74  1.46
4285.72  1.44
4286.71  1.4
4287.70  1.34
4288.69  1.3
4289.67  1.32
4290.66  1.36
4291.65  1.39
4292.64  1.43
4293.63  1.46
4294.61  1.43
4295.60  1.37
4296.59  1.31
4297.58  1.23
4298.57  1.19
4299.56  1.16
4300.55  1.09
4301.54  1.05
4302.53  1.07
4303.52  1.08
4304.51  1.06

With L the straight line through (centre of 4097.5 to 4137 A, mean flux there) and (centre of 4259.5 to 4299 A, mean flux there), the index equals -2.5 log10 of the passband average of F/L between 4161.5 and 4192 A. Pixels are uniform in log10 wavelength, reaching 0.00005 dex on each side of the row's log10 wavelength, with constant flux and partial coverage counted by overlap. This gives -0.08 mag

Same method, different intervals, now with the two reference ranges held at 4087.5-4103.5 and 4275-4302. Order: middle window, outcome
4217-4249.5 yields -0.04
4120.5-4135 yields 0.03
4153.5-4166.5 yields -0.06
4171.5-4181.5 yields 0.04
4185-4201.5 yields -0.04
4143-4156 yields 0.04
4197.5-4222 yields -0.03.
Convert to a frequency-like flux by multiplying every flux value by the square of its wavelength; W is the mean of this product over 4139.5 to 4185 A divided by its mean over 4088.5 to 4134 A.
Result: 1.0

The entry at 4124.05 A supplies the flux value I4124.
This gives 1.55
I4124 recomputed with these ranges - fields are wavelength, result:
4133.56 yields 1.35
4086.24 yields 1.52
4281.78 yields 1.52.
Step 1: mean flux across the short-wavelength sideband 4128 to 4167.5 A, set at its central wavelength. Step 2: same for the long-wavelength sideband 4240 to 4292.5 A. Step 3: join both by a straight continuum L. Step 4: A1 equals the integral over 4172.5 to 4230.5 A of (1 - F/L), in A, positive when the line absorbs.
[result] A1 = 0.1 A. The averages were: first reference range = 1.44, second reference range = 1.47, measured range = 1.45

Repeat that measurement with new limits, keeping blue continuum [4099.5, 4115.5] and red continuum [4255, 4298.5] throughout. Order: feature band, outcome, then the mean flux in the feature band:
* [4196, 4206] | 0.23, 1.36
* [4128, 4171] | -2.42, 1.44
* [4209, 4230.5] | -0.71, 1.45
